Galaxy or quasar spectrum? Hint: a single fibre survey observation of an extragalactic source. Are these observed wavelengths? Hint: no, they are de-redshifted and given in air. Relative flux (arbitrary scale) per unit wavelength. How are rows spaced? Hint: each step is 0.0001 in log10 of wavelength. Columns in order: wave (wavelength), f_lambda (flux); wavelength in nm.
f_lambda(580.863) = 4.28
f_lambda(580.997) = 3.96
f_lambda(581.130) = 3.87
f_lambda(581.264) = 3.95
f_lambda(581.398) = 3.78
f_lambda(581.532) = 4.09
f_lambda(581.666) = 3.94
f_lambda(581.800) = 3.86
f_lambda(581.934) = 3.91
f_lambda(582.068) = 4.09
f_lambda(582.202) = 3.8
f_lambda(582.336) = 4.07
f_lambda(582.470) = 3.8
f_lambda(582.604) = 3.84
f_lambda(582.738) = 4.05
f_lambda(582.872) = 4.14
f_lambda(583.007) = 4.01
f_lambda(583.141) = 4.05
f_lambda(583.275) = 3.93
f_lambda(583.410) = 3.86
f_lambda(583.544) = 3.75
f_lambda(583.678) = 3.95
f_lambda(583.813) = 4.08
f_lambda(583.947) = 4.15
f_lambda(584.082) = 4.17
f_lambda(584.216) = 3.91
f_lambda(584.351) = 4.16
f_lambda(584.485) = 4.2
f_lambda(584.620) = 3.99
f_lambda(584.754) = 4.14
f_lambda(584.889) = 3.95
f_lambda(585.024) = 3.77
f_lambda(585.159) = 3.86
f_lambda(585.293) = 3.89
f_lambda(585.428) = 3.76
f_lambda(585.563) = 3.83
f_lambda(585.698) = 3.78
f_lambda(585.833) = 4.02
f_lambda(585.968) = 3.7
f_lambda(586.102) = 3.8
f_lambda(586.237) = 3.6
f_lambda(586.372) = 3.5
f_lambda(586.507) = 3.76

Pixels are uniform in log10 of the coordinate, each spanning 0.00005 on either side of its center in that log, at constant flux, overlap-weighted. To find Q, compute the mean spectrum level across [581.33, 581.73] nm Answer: 3.93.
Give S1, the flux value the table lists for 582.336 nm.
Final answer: 4.07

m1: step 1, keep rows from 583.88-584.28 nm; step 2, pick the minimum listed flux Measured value 3.91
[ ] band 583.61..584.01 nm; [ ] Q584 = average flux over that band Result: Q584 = 4.06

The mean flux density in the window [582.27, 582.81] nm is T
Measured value 3.95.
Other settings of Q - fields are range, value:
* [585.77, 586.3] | 3.79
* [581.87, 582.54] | 3.94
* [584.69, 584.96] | 4.03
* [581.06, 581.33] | 3.92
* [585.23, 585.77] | 3.81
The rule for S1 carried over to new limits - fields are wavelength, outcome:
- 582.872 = 4.14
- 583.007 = 4.01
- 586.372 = 3.5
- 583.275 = 3.93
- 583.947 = 4.15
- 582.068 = 4.09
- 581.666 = 3.94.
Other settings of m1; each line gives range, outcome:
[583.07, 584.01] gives 3.75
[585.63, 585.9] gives 3.78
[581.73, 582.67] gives 3.8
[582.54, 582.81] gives 3.84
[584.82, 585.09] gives 3.77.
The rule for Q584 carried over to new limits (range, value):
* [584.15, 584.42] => 4.04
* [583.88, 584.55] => 4.12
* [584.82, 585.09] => 3.85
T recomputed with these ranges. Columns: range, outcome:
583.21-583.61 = 3.84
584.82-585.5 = 3.84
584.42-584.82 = 4.11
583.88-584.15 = 4.16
